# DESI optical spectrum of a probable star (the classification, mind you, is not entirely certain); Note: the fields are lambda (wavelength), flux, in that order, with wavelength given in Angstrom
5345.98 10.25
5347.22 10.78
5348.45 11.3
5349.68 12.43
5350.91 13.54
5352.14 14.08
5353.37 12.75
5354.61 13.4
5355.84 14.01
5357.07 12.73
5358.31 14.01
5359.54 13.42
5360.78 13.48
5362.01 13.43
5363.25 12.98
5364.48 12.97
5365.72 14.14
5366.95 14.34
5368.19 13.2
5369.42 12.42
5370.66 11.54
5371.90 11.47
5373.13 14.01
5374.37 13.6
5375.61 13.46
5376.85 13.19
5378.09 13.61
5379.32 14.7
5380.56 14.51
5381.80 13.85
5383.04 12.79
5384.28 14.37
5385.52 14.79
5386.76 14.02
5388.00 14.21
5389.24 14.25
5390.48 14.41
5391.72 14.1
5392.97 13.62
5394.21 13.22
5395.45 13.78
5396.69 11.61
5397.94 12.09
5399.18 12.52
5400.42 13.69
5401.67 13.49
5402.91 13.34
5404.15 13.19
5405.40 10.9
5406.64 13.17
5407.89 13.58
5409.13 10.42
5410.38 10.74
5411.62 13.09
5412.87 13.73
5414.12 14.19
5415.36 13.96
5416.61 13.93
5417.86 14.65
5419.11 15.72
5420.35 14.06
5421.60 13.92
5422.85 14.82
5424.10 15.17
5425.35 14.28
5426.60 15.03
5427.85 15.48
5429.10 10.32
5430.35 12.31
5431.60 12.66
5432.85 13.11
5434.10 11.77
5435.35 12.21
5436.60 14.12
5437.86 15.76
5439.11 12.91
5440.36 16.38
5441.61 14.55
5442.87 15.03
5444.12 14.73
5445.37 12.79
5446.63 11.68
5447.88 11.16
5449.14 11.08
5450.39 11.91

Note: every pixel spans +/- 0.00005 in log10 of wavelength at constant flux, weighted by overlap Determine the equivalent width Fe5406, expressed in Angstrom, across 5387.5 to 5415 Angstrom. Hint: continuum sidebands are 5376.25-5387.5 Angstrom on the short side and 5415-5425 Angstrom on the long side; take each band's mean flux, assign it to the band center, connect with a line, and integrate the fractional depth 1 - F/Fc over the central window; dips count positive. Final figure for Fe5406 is 2.3 Angstrom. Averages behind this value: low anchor 14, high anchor 14.5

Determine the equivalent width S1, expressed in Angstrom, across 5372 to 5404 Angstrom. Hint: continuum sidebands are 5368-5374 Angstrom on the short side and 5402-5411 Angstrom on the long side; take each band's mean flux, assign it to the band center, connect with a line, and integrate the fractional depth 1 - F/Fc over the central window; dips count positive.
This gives -3.1 Angstrom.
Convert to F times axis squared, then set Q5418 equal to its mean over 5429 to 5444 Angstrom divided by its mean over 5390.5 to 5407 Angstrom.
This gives 1.1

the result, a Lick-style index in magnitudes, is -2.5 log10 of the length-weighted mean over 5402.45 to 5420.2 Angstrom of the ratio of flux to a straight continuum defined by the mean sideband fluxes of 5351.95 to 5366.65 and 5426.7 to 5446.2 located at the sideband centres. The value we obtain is 0.029 mag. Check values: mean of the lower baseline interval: 13.5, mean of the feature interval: 13.2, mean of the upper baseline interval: 13.6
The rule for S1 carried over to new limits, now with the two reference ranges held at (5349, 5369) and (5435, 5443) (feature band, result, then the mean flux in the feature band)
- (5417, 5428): -0.39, 14.7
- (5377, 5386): -0.21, 14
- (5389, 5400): 0.49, 13.3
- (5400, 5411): 1.21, 12.5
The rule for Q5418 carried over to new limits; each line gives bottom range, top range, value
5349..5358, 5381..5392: 1.07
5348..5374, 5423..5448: 1.07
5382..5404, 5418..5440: 1.03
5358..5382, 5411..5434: 1.05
